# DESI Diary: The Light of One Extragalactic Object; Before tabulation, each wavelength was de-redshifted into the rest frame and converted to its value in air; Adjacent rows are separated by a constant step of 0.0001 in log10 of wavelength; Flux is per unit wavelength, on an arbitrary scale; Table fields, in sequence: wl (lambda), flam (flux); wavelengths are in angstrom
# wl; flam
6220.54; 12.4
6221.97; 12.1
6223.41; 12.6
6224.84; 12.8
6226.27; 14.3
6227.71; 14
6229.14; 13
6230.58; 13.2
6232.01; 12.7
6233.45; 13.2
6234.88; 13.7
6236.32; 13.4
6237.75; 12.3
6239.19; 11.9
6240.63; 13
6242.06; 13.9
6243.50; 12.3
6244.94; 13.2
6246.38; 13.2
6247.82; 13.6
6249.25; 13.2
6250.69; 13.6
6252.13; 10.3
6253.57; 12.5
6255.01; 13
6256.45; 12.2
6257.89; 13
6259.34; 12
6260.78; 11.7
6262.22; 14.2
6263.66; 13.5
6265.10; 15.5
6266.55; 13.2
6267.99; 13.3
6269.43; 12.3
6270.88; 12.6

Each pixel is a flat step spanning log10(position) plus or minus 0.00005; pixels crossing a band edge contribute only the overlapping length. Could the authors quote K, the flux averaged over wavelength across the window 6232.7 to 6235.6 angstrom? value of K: 13.4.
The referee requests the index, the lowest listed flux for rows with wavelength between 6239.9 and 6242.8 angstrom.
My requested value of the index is 13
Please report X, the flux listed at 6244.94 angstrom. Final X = 13.2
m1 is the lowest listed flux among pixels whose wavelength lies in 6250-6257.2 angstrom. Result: 10.3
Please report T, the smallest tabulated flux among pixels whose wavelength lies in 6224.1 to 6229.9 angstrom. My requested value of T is 12.8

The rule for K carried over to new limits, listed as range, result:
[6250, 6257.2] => 12.3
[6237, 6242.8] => 12.8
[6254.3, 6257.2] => 12.6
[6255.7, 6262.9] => 12.6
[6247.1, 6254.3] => 12.7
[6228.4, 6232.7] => 13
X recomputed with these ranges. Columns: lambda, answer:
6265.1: 15.5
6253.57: 12.5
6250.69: 13.6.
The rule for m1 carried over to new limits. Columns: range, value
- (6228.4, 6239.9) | 11.9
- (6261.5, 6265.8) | 13.5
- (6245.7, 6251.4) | 13.2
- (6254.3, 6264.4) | 11.7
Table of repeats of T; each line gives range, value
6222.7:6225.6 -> 12.6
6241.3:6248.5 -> 12.3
